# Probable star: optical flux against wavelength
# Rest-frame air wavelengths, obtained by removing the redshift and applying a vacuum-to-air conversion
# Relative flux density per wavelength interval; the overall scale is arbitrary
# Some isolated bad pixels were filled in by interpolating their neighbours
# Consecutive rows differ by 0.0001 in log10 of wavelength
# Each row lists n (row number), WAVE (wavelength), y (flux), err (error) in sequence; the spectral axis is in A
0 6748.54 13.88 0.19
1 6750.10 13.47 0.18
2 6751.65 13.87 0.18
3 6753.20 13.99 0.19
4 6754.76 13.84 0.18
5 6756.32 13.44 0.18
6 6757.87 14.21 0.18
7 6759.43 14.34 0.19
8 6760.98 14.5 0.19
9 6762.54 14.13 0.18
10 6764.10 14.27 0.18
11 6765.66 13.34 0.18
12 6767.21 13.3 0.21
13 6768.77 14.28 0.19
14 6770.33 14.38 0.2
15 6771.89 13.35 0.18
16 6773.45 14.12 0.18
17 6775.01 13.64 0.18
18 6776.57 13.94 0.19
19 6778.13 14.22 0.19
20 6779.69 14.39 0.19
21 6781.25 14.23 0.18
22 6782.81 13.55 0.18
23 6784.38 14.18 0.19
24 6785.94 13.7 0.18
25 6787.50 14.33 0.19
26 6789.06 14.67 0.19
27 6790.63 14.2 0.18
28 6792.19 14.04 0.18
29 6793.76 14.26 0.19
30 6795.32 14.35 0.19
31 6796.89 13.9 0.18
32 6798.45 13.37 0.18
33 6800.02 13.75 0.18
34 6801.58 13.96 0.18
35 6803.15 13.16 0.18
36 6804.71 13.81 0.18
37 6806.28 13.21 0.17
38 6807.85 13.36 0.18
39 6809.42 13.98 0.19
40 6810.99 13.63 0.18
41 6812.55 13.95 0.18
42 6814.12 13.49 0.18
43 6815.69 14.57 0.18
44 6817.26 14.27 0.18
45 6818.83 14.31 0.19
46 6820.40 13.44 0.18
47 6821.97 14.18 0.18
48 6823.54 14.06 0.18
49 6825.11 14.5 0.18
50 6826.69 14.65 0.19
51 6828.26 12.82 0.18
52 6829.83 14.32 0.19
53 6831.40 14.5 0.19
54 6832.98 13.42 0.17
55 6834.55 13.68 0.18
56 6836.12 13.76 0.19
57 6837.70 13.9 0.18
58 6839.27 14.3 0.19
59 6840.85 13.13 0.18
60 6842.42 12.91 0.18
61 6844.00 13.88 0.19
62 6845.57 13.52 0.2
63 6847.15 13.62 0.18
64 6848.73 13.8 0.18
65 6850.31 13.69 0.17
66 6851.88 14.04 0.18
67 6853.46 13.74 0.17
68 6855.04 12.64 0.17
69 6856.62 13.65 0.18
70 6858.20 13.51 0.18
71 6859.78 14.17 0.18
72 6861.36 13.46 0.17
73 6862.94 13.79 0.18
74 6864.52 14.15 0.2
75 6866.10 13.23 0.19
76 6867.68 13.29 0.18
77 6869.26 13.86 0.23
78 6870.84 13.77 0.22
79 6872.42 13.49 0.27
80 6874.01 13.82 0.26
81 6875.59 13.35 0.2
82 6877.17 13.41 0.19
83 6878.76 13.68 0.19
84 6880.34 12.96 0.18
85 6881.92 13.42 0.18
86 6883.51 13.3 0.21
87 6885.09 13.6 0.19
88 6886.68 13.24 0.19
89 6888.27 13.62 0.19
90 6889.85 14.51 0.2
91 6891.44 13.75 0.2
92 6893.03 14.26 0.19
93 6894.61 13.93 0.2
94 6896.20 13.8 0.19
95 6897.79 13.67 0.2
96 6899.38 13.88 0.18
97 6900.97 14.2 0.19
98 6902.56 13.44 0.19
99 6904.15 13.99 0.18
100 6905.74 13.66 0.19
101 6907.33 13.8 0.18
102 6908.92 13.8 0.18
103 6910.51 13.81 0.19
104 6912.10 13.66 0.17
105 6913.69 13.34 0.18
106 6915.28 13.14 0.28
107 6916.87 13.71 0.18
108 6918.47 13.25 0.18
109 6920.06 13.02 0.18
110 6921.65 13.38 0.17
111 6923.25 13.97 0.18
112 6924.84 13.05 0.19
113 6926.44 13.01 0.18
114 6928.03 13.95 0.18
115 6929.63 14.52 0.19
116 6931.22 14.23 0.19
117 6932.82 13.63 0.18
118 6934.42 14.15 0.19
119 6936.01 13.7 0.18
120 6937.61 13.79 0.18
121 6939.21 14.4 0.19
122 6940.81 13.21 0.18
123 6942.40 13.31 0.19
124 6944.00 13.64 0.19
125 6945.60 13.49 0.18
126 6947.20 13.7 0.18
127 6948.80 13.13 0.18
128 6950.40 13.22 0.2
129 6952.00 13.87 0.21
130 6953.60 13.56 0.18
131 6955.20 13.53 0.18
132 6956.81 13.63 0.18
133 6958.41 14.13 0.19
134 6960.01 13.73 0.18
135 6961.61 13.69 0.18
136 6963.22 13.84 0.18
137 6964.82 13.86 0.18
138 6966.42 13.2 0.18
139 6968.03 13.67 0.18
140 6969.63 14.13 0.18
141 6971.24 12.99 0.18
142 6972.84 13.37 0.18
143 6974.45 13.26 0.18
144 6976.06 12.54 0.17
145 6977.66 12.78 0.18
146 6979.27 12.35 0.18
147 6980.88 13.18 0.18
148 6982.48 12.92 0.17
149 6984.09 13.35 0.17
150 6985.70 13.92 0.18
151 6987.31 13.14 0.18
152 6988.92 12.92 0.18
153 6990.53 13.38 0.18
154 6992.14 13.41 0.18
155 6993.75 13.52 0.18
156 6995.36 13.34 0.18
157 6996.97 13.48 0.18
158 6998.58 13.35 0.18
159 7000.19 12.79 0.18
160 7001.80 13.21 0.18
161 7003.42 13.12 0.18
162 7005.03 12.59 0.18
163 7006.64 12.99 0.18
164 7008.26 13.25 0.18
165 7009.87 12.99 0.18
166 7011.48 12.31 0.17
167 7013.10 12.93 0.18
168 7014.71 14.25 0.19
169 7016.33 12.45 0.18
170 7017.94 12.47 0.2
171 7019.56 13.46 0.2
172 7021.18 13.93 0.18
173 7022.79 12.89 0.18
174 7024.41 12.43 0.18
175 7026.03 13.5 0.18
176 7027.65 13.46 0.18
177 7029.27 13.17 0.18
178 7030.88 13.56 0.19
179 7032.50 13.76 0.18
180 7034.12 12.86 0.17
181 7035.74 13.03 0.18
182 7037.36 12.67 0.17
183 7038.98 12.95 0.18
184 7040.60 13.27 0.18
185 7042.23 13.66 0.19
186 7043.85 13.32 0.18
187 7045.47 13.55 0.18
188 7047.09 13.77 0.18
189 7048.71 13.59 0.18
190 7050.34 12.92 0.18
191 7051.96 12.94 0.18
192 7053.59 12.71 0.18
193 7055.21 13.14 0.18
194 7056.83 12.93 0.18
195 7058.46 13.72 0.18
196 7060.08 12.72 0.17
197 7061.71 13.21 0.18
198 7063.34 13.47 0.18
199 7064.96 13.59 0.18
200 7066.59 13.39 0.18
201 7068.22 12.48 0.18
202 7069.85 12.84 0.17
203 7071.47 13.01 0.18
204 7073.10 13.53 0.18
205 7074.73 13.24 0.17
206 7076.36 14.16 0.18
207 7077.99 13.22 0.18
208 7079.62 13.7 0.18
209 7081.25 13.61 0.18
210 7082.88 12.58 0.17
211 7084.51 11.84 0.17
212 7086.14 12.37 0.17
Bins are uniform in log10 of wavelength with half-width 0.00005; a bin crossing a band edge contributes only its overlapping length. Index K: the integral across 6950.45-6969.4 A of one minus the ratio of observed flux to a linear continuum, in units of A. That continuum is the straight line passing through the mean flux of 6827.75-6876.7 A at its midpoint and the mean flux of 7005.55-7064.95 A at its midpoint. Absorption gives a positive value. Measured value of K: -0.5 A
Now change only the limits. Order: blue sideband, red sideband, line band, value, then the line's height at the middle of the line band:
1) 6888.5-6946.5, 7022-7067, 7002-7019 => 0.51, 13.4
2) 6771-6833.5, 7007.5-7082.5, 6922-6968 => -0.56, 13.5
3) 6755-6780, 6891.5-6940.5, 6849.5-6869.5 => 0.29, 13.8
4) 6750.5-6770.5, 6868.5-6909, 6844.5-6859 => 0.20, 13.8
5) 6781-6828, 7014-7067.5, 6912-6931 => 0.11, 13.6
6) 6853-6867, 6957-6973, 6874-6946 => -0.17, 13.6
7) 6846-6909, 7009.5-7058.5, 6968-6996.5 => 0.25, 13.3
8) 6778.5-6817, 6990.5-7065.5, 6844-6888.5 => 0.45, 13.7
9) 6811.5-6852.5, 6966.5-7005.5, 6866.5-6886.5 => 0.29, 13.7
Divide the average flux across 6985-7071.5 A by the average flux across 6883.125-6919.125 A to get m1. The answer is 0.96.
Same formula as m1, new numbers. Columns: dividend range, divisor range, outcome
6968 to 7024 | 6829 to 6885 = 0.96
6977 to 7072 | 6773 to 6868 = 0.95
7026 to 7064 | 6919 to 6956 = 0.97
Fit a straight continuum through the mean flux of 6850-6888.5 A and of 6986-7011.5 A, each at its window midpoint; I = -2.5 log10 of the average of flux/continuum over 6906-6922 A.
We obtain -0.01 mag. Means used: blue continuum 13.6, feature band 13.5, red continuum 13.2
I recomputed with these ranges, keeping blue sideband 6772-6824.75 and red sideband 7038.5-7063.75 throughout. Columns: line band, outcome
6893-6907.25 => -0.01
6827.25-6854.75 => 0.01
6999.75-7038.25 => 0.02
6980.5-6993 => 0.01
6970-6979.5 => 0.04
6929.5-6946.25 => -0.02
